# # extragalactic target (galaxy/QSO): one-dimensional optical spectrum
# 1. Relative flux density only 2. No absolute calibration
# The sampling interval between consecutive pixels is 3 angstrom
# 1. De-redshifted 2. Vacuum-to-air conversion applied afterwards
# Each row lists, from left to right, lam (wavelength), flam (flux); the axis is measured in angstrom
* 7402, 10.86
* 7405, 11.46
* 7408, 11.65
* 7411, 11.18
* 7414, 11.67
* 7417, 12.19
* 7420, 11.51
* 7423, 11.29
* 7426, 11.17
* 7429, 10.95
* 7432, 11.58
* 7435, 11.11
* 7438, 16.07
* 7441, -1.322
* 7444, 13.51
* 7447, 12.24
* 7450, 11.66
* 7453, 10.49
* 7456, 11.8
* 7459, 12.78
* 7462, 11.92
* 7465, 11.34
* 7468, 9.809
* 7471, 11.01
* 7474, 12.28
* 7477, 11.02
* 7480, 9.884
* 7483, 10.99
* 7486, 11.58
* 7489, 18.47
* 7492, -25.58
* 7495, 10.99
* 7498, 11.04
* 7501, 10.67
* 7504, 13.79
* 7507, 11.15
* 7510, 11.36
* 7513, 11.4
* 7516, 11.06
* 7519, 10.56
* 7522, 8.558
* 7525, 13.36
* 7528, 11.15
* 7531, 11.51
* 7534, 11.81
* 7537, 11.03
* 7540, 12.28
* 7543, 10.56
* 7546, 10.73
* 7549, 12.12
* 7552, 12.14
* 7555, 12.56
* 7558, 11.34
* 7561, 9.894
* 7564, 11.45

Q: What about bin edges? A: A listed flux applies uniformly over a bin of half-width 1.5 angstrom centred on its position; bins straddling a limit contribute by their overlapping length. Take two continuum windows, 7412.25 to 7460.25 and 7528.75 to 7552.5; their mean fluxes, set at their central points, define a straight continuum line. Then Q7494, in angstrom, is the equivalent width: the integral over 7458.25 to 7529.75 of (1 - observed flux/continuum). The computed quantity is 8.4 angstrom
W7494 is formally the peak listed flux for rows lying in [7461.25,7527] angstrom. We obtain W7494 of 18.47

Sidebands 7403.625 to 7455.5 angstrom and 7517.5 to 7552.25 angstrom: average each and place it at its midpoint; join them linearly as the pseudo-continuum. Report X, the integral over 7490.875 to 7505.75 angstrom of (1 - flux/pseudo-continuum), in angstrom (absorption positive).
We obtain 8.2 angstrom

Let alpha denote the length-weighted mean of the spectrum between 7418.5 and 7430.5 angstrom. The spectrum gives 11.2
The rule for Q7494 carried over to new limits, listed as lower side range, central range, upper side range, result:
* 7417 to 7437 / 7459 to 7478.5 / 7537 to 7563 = 0.2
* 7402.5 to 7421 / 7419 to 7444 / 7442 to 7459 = 2.4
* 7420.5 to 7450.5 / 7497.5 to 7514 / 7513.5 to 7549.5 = -0.7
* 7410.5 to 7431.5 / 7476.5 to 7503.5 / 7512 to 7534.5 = 8.3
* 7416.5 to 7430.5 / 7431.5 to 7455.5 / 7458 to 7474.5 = 1.5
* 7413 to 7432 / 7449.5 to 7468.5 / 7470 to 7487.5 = -0.4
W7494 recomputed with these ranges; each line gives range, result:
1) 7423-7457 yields 16.07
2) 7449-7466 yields 12.78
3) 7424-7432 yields 11.58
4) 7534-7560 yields 12.56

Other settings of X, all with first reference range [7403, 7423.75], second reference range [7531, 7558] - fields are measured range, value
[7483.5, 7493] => 6.3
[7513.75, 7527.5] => 0.8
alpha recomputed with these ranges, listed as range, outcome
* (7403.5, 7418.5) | 11.6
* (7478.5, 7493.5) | 5.07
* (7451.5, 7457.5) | 11.1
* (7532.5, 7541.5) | 11.7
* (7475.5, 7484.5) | 10.6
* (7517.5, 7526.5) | 10.8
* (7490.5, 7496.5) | -7.29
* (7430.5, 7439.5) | 12.9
